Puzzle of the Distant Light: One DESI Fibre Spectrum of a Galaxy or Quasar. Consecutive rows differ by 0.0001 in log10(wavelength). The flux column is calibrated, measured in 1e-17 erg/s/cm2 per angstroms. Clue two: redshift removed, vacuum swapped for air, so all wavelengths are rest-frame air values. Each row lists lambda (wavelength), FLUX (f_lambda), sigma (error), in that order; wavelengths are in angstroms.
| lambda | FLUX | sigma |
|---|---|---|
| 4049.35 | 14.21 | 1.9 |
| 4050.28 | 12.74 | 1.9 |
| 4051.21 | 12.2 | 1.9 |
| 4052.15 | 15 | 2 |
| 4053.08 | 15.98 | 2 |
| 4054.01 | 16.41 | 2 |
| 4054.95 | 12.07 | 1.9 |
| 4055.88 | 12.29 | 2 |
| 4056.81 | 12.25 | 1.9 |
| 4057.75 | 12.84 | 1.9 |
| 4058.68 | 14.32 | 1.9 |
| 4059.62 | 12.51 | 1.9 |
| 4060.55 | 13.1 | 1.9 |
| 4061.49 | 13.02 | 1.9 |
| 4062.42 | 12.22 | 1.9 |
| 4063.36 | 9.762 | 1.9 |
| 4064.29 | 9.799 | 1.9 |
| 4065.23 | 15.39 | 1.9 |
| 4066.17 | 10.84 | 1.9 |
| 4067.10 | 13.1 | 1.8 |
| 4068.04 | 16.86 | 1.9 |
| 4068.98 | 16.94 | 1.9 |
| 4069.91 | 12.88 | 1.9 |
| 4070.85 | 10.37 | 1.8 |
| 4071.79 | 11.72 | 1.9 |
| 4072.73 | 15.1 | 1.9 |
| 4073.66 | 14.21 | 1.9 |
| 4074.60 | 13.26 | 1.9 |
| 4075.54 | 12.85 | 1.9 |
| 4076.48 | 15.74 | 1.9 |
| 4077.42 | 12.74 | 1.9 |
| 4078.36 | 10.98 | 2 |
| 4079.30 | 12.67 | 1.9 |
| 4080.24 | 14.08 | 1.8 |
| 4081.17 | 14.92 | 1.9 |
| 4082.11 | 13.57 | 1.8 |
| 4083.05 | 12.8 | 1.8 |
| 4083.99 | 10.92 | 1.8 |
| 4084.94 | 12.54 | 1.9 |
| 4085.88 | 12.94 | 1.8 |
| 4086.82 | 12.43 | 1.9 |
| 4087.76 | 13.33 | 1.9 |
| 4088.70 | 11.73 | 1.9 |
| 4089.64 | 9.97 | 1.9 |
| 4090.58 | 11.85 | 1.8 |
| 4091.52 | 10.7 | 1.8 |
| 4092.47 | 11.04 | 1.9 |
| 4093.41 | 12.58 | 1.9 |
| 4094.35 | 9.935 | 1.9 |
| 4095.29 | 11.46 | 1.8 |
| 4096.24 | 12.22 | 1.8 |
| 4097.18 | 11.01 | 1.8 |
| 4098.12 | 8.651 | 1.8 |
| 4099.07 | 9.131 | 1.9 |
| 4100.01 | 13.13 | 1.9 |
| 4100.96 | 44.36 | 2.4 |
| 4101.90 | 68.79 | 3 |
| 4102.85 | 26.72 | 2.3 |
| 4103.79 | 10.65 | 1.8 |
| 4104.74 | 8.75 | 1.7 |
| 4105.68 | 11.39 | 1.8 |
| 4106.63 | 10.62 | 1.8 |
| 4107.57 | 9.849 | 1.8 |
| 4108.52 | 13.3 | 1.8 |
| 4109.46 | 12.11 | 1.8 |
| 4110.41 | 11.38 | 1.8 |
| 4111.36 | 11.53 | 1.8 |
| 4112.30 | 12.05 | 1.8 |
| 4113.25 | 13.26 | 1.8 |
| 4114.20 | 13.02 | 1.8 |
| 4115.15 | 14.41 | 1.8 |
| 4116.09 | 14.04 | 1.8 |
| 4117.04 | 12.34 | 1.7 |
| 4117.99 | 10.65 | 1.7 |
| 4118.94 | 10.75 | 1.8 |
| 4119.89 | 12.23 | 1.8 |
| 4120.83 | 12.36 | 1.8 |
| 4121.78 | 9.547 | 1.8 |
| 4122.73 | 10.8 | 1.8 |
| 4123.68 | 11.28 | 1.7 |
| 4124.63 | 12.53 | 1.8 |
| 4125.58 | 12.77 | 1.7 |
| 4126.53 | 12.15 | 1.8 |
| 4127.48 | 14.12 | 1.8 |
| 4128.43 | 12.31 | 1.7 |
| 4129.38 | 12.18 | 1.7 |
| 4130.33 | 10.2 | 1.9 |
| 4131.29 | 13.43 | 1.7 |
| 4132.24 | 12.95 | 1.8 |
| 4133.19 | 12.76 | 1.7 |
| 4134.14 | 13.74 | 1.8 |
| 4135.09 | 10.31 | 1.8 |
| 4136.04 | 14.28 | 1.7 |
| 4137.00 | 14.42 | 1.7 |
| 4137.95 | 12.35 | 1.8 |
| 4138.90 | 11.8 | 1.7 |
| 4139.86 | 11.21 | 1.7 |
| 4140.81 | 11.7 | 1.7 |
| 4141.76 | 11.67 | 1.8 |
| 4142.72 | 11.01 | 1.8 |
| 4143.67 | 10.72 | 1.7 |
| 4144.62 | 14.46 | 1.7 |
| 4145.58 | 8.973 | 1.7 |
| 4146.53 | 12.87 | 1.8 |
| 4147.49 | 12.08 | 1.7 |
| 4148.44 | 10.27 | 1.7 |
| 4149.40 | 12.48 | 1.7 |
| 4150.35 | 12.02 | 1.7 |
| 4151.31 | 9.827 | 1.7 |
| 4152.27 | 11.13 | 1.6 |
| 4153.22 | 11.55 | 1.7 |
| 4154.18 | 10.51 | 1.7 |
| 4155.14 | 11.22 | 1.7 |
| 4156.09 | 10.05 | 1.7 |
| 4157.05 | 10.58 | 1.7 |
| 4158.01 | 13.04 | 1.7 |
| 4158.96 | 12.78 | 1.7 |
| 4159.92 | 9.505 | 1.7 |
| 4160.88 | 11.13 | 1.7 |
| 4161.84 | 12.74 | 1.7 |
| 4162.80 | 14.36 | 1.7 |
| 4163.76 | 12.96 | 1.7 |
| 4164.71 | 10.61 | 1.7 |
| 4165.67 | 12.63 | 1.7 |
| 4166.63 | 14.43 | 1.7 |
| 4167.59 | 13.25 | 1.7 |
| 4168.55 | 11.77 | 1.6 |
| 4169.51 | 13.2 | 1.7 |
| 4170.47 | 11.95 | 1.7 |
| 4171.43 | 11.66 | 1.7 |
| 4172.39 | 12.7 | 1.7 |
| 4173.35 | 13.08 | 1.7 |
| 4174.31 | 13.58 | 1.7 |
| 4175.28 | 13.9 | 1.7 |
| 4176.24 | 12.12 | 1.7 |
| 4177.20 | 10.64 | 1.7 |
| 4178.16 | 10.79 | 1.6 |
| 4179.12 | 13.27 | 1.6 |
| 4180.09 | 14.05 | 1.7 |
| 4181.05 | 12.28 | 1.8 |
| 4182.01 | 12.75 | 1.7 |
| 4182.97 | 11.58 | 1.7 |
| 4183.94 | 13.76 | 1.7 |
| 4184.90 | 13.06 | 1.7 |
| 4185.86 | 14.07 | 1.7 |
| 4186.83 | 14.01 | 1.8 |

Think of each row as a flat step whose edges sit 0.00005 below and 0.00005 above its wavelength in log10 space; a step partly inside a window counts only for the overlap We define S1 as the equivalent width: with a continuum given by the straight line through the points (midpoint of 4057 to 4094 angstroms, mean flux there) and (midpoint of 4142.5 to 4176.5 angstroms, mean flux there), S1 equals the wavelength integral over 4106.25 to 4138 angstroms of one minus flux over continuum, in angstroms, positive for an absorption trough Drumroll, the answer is 0.23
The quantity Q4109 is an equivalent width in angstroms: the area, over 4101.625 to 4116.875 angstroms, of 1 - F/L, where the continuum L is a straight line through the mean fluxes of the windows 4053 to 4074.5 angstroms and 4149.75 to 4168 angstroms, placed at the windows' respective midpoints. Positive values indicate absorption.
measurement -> -3.7 angstroms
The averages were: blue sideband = 13.2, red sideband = 11.8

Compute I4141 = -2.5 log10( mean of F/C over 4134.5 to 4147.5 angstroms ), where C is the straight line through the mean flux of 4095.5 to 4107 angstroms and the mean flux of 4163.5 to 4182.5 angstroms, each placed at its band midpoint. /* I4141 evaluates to 0.29 mag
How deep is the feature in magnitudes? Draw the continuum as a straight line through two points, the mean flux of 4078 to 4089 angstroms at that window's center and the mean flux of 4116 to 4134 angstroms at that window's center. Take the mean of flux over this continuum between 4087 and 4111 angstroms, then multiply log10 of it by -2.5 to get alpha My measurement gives -0.22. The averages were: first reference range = 12.8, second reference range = 12.1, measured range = 15.3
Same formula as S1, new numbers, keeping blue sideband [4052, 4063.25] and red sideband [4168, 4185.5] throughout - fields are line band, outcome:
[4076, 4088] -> 0.1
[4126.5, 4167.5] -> 2.5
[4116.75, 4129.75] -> 1.1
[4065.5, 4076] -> -0.2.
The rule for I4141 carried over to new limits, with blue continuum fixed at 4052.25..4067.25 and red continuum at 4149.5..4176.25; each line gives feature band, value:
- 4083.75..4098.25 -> 0.10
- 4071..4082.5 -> -0.05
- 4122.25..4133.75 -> 0.01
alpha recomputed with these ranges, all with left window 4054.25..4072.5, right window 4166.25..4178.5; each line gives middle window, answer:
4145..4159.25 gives 0.12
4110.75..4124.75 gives 0.06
